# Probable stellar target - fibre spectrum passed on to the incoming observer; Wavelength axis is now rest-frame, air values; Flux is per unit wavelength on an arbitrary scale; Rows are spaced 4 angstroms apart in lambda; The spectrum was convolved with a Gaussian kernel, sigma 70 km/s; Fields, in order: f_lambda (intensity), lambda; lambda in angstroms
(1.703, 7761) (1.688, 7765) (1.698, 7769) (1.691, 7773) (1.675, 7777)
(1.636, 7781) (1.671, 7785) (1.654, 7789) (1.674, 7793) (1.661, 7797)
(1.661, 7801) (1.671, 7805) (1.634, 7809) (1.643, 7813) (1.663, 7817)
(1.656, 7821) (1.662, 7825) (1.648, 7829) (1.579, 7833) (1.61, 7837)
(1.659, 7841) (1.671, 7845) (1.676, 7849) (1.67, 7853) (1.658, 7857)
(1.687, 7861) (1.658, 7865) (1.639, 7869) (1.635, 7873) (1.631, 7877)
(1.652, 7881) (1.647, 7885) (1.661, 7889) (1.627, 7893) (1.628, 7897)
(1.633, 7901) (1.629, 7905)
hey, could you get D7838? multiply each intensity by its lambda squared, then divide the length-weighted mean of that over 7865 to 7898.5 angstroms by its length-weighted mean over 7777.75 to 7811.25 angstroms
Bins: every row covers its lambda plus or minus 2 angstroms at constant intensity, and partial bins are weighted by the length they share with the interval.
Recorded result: 1.0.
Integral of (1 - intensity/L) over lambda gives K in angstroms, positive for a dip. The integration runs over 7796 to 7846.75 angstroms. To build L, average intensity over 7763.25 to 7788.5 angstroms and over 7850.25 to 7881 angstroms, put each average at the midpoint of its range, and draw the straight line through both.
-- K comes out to 0.53 angstroms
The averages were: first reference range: 1.68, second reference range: 1.65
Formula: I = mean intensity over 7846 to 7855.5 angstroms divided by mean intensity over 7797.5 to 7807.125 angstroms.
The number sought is 1.0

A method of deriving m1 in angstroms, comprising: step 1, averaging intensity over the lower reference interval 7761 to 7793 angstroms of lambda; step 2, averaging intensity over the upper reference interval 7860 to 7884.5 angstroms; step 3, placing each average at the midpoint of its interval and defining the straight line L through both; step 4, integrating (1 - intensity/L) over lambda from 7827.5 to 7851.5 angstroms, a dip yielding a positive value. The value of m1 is 0.2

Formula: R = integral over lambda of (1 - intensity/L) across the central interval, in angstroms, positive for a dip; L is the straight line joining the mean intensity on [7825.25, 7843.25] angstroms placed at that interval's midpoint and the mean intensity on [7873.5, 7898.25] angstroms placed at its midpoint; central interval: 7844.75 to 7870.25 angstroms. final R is -0.5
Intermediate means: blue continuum 1.63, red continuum 1.64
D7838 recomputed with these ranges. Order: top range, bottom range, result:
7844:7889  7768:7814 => 1.02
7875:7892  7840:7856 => 1.00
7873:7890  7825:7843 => 1.02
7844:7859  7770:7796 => 1.02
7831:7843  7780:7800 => 0.99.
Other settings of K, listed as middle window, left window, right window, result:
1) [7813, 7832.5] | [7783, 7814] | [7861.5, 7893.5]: 0.1 angstroms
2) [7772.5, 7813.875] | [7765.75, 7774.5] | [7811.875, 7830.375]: 0.4 angstroms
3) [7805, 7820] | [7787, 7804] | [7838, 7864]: 0.1 angstroms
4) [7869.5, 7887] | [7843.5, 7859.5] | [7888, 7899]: 0.1 angstroms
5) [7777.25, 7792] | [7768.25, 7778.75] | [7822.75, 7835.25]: 0.2 angstroms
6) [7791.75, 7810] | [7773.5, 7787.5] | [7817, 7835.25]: -0.1 angstroms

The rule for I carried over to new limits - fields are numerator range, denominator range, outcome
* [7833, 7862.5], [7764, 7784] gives 0.99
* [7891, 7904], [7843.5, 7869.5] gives 0.98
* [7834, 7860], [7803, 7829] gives 1.00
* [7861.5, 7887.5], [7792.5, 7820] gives 0.99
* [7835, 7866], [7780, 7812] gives 1.00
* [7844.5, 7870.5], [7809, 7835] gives 1.01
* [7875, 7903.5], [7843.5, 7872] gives 0.99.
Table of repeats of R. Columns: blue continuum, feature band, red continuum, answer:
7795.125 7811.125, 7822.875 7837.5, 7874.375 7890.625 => 0.2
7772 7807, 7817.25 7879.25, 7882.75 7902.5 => 0.0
